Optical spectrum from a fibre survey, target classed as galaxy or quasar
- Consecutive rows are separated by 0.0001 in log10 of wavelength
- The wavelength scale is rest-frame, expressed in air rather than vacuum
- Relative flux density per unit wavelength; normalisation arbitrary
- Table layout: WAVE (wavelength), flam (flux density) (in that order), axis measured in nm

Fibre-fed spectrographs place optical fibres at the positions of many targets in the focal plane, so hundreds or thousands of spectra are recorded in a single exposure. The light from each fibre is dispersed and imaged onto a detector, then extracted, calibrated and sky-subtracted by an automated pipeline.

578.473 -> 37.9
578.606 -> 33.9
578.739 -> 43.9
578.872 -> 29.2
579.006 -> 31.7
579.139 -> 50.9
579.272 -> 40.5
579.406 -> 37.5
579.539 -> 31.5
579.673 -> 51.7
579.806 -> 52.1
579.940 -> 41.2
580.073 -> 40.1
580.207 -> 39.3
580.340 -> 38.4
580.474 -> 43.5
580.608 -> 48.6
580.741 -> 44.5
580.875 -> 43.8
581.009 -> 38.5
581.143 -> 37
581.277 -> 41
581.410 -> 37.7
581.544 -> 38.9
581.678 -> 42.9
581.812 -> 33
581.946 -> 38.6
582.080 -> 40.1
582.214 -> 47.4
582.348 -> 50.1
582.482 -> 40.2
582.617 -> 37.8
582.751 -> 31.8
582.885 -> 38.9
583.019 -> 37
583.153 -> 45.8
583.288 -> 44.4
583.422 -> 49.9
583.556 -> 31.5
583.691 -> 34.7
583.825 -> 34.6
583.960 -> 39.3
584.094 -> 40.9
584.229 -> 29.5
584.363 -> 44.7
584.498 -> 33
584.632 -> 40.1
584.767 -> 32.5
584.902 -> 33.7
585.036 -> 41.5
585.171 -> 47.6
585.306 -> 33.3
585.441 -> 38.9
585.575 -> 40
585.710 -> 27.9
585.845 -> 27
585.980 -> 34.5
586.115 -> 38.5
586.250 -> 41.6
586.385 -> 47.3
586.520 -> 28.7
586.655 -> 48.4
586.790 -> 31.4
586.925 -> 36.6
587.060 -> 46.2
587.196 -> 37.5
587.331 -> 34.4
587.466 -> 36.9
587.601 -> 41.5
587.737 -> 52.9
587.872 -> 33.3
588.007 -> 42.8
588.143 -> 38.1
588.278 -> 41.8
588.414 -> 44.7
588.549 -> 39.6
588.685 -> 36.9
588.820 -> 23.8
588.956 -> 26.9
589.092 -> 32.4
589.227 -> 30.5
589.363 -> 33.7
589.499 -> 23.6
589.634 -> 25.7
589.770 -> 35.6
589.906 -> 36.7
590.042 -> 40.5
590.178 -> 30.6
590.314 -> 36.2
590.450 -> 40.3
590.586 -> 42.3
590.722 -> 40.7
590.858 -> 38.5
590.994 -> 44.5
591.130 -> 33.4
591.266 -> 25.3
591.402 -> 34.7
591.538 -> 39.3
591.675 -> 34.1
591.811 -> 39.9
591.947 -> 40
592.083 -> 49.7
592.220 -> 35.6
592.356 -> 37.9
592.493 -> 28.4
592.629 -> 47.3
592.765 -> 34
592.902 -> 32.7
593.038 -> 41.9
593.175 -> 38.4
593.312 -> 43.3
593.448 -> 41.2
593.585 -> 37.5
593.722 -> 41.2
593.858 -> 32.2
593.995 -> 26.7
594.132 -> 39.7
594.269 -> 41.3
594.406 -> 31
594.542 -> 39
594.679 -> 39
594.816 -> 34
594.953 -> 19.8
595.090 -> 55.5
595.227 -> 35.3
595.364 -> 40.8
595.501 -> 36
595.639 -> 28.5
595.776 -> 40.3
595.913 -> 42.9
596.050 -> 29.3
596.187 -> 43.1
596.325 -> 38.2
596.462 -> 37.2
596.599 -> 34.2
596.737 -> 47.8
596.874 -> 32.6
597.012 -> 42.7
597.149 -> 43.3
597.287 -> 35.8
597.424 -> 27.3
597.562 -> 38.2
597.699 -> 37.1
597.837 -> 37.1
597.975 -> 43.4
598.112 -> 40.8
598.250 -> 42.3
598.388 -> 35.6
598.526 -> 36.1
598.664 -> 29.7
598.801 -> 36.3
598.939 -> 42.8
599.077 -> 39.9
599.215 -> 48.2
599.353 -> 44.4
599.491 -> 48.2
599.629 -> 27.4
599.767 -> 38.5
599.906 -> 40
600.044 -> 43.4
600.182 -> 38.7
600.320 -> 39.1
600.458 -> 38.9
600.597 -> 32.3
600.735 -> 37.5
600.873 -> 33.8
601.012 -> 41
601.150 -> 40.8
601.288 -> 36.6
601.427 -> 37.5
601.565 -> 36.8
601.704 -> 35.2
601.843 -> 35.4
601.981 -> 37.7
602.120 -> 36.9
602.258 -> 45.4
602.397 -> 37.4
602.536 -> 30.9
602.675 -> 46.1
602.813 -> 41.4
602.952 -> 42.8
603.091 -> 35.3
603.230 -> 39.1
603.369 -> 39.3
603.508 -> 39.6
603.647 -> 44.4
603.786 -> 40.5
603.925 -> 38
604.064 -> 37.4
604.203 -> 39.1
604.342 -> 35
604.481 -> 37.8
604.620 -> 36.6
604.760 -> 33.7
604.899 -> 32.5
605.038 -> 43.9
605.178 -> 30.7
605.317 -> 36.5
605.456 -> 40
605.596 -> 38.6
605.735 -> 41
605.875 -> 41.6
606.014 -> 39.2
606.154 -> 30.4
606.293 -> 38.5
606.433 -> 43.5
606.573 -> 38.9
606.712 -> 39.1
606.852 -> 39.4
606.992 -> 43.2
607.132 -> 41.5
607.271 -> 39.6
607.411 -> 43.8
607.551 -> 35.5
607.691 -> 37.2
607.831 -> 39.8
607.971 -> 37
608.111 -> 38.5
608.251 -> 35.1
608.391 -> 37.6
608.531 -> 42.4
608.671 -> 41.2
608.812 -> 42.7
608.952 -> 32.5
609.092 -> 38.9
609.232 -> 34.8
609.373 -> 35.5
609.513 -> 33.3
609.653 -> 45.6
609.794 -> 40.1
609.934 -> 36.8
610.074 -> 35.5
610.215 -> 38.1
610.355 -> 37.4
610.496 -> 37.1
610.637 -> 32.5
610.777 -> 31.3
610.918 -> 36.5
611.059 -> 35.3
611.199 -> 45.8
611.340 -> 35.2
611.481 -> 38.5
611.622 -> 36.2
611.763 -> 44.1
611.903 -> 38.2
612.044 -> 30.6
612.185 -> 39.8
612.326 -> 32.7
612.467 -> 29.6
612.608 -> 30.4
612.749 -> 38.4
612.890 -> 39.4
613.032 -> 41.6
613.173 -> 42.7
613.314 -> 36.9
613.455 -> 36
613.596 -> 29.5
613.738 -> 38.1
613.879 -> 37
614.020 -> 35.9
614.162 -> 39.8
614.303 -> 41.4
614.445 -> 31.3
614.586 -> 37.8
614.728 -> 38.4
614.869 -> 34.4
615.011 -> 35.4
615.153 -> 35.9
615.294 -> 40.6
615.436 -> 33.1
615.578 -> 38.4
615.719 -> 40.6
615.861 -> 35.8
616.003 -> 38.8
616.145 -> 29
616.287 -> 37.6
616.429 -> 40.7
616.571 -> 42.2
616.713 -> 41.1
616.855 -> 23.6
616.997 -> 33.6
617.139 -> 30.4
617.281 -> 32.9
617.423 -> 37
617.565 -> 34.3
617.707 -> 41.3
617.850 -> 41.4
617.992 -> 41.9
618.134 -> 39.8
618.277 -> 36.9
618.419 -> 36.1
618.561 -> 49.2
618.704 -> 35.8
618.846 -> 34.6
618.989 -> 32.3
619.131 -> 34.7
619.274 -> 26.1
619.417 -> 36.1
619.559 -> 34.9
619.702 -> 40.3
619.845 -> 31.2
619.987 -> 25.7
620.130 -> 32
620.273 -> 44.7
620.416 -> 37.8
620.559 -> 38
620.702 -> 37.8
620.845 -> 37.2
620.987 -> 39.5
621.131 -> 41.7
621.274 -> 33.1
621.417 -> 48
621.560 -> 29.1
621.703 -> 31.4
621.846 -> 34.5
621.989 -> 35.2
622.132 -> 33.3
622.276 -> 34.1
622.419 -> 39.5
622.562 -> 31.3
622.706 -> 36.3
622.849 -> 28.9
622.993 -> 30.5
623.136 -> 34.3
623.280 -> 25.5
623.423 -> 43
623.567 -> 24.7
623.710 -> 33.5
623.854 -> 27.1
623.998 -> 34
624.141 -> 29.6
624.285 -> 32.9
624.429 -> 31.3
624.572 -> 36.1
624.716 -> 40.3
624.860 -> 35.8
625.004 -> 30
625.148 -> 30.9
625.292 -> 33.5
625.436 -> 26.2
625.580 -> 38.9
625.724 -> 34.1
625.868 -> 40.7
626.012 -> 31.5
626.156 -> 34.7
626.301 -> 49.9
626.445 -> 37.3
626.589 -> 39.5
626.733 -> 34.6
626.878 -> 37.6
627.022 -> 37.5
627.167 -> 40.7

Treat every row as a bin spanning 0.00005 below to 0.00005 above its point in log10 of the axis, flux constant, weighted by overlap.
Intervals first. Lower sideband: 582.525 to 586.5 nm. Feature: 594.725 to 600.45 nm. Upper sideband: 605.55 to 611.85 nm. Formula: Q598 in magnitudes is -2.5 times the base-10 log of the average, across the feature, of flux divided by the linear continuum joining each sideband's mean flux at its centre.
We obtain -0.01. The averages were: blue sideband 37.8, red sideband 38.4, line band 38.3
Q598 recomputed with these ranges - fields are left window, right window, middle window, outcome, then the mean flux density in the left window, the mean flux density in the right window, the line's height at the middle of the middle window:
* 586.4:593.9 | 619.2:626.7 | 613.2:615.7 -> -0.04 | 37.2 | 34.7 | 35.3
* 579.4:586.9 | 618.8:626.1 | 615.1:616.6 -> -0.07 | 39.4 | 34.2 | 35.1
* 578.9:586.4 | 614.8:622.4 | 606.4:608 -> -0.07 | 39.5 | 36.3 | 37.3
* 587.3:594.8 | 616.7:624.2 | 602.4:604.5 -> -0.09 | 36.9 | 35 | 36.1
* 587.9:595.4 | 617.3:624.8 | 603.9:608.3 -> -0.07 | 36.6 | 35.3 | 36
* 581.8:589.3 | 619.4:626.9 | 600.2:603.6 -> -0.04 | 38.1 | 34.9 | 36.7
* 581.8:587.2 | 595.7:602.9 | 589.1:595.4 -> 0.05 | 38.5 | 38.5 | 38.5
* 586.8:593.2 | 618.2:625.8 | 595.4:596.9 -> -0.03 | 36.9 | 34.5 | 36.5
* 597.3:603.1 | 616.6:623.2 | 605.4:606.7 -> -0.04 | 38.4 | 35.7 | 37.6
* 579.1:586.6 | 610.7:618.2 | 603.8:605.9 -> 0.00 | 39.5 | 36.8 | 37.6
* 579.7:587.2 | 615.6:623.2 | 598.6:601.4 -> -0.03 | 39.4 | 35.9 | 37.8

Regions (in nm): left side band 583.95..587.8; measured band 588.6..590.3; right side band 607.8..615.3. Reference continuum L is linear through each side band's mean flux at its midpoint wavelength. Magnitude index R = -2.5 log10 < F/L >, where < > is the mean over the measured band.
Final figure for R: 0.20 mag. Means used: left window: 38.1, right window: 37.1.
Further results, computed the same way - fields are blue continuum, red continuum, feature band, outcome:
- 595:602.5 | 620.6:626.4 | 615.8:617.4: 0.02 mag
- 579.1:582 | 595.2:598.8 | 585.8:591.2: 0.07 mag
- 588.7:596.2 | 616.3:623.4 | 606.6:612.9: -0.05 mag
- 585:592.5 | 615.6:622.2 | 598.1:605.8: -0.05 mag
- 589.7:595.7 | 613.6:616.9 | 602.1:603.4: -0.07 mag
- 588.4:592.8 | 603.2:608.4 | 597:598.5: -0.04 mag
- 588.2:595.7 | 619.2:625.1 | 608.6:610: -0.09 mag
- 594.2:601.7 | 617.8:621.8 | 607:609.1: -0.05 mag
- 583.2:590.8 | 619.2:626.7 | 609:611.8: -0.05 mag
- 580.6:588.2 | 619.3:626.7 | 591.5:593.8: -0.02 mag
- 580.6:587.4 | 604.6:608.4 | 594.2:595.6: 0.05 mag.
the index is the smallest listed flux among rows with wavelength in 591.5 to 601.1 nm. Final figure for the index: 19.8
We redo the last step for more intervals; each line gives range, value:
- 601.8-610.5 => 30.4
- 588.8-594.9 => 23.6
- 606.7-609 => 32.5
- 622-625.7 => 24.7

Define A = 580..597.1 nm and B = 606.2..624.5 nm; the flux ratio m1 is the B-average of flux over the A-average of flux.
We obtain 0.96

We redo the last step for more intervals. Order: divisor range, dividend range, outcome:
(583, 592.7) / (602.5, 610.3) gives 1.03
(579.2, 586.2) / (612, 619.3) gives 0.93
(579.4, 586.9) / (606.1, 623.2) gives 0.94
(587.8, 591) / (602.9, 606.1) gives 1.07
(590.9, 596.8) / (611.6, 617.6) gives 0.97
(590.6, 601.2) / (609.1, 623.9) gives 0.95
